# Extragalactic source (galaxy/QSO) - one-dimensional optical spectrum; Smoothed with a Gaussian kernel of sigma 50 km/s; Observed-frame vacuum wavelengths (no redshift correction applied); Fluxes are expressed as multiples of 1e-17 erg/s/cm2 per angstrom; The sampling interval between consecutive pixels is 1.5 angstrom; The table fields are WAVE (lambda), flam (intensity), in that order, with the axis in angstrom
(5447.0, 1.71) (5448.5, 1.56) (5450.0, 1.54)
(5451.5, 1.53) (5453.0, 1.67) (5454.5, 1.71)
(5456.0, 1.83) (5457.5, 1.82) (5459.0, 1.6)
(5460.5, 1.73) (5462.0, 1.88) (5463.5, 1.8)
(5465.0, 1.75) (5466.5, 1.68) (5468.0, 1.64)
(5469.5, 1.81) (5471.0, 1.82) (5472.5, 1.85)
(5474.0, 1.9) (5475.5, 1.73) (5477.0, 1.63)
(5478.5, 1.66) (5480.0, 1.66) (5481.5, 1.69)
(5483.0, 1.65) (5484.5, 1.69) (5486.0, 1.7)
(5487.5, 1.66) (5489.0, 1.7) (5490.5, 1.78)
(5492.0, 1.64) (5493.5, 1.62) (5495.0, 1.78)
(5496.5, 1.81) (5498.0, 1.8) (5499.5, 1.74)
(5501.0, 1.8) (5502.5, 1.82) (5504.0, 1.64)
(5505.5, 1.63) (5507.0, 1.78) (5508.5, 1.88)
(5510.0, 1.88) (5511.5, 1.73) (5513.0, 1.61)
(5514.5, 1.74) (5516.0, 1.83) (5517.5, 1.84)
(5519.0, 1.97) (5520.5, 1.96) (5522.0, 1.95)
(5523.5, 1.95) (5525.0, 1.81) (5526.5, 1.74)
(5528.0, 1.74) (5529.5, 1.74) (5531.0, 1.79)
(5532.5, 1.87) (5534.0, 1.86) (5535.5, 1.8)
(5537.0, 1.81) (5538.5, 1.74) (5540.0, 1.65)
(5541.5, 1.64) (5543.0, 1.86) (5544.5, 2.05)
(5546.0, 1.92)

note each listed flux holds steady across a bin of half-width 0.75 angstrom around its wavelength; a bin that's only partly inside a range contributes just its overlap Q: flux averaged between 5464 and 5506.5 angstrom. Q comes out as 1.73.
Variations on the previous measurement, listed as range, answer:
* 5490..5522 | 1.78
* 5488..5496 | 1.71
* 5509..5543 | 1.8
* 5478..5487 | 1.67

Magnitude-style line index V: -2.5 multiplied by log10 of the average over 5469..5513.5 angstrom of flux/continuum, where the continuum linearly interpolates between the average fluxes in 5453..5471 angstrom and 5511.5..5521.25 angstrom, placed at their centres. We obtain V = 0.03 mag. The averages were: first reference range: 1.75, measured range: 1.74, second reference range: 1.82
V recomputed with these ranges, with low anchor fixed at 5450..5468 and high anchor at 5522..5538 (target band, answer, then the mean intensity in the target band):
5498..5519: 0.01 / 1.77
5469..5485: 0.00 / 1.74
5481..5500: 0.03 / 1.71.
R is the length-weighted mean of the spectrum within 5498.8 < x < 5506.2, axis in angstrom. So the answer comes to 1.73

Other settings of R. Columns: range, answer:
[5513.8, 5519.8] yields 1.85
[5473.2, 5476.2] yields 1.82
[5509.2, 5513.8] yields 1.74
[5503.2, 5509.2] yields 1.73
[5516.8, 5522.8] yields 1.93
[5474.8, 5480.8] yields 1.67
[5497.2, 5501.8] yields 1.78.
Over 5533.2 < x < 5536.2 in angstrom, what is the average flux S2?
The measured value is 1.83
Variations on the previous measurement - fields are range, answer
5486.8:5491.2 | 1.71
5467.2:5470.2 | 1.72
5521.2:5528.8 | 1.84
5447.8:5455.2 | 1.6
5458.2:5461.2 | 1.67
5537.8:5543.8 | 1.73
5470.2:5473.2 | 1.83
